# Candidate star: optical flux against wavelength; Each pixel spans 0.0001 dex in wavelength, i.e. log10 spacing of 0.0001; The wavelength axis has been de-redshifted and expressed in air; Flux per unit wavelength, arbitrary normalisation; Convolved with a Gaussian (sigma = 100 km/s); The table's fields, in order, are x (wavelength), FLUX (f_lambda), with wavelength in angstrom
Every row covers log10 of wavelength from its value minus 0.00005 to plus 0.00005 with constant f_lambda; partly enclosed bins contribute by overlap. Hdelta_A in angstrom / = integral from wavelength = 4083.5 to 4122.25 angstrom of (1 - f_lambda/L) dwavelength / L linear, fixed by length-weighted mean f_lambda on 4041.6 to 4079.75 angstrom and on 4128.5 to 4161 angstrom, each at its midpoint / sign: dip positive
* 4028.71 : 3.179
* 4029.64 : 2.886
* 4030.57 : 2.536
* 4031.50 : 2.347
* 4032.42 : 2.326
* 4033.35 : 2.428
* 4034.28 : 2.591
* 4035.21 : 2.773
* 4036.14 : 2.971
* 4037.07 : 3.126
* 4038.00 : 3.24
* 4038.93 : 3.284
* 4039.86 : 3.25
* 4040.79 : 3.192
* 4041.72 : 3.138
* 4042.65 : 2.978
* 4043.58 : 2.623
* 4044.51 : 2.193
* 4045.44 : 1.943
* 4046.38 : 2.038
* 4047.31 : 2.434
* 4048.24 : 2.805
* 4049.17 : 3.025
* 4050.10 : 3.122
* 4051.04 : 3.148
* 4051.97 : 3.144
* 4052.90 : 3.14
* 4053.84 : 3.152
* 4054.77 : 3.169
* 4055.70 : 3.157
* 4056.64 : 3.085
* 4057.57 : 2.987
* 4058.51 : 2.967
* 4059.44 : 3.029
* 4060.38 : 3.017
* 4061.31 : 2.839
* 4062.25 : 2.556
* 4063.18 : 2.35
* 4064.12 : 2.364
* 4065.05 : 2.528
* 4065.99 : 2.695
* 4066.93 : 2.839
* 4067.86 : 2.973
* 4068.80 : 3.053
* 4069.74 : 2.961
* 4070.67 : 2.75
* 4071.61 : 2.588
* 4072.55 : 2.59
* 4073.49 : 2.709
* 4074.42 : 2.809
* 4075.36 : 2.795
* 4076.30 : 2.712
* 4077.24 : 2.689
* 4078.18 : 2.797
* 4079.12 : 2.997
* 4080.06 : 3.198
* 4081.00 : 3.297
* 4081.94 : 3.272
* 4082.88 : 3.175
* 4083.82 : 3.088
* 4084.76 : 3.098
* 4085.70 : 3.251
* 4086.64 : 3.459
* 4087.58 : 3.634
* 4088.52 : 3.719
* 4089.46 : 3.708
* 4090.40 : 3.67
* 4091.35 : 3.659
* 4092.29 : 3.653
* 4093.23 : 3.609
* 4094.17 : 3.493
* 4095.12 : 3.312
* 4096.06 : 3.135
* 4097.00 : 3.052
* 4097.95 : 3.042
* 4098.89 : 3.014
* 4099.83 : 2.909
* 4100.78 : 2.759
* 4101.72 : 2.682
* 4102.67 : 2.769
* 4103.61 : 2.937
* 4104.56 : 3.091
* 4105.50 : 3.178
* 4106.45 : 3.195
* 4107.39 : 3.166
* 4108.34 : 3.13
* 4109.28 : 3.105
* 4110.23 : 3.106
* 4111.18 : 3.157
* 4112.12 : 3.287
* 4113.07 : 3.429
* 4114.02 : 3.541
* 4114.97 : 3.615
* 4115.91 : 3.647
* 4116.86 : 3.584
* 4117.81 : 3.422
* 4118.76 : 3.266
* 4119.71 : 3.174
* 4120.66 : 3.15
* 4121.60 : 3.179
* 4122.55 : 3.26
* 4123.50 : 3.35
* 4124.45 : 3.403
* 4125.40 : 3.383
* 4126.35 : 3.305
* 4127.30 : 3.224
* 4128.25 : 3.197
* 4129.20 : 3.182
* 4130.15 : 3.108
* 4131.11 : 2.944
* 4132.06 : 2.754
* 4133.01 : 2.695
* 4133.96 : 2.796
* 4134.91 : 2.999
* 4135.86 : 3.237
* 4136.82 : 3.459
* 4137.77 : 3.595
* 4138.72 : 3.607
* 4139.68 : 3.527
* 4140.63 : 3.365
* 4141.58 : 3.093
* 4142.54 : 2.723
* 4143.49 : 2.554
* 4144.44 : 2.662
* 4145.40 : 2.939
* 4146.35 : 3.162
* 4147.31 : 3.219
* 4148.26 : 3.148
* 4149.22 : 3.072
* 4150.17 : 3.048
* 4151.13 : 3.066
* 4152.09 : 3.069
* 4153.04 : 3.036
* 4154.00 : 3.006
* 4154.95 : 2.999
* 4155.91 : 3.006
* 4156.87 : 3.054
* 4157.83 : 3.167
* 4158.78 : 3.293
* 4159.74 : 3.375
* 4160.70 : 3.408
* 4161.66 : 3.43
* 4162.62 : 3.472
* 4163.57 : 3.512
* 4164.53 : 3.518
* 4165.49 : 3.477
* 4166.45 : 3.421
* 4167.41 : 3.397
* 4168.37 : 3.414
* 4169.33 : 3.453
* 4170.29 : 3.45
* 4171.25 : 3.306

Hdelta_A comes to -4.2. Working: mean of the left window 2.8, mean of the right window 3.1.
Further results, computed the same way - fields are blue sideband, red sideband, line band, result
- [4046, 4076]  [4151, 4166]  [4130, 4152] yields 0.7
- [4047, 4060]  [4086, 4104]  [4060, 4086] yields 2.4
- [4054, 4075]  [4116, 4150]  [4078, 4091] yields -1.8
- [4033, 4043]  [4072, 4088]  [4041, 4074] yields 2.3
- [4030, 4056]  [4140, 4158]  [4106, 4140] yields -3.2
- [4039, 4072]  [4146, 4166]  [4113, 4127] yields -1.3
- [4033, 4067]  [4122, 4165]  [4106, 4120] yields -1.2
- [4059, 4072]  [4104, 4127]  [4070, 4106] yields -1.4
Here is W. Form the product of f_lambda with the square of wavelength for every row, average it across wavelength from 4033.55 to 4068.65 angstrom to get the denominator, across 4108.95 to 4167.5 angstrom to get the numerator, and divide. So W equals 1.2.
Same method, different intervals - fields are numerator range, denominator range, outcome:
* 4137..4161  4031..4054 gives 1.17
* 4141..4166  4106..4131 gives 0.97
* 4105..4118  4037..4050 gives 1.23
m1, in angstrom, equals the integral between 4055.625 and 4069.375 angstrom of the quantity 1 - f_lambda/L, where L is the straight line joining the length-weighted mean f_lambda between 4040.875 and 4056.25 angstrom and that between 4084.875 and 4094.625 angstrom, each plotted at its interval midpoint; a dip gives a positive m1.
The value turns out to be 1.2 angstrom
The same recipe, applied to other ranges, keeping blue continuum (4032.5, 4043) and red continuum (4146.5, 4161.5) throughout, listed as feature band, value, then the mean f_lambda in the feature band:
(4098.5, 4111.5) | 0.2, 3.01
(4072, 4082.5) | 0.5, 2.9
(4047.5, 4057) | -0.3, 3.08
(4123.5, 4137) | -0.1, 3.12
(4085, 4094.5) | -1.7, 3.58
